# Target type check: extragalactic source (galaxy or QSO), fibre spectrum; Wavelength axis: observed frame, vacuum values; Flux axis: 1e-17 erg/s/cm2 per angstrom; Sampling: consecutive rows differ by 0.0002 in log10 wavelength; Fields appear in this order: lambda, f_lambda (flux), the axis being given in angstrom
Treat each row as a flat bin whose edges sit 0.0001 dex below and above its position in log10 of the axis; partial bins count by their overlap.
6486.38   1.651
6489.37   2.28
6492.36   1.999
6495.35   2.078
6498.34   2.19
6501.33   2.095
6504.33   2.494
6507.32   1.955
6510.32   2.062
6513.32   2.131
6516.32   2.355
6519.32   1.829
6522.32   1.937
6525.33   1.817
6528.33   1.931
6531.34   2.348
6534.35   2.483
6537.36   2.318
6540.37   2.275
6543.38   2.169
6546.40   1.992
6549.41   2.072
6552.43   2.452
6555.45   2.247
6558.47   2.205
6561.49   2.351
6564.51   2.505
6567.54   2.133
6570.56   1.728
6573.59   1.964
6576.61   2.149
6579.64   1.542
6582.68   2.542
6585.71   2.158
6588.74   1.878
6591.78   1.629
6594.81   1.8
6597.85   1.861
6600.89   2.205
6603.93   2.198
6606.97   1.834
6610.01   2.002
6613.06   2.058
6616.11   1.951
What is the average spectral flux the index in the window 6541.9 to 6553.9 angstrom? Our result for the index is 2.17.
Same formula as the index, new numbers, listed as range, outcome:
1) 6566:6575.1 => 1.94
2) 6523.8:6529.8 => 1.87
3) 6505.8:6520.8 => 2.07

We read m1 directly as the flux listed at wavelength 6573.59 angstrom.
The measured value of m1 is 1.964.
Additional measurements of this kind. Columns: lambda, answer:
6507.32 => 1.955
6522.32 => 1.937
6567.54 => 2.133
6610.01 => 2.002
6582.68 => 2.542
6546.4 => 1.992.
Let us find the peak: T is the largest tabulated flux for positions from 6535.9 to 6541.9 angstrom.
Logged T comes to 2.318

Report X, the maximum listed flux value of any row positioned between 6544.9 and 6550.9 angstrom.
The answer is 2.072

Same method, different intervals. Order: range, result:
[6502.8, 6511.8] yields 2.494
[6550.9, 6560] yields 2.452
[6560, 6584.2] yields 2.542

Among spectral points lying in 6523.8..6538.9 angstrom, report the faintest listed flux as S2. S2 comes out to 1.817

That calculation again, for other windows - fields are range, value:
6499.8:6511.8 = 1.955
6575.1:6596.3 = 1.542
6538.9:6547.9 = 1.992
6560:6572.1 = 1.728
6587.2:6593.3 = 1.629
